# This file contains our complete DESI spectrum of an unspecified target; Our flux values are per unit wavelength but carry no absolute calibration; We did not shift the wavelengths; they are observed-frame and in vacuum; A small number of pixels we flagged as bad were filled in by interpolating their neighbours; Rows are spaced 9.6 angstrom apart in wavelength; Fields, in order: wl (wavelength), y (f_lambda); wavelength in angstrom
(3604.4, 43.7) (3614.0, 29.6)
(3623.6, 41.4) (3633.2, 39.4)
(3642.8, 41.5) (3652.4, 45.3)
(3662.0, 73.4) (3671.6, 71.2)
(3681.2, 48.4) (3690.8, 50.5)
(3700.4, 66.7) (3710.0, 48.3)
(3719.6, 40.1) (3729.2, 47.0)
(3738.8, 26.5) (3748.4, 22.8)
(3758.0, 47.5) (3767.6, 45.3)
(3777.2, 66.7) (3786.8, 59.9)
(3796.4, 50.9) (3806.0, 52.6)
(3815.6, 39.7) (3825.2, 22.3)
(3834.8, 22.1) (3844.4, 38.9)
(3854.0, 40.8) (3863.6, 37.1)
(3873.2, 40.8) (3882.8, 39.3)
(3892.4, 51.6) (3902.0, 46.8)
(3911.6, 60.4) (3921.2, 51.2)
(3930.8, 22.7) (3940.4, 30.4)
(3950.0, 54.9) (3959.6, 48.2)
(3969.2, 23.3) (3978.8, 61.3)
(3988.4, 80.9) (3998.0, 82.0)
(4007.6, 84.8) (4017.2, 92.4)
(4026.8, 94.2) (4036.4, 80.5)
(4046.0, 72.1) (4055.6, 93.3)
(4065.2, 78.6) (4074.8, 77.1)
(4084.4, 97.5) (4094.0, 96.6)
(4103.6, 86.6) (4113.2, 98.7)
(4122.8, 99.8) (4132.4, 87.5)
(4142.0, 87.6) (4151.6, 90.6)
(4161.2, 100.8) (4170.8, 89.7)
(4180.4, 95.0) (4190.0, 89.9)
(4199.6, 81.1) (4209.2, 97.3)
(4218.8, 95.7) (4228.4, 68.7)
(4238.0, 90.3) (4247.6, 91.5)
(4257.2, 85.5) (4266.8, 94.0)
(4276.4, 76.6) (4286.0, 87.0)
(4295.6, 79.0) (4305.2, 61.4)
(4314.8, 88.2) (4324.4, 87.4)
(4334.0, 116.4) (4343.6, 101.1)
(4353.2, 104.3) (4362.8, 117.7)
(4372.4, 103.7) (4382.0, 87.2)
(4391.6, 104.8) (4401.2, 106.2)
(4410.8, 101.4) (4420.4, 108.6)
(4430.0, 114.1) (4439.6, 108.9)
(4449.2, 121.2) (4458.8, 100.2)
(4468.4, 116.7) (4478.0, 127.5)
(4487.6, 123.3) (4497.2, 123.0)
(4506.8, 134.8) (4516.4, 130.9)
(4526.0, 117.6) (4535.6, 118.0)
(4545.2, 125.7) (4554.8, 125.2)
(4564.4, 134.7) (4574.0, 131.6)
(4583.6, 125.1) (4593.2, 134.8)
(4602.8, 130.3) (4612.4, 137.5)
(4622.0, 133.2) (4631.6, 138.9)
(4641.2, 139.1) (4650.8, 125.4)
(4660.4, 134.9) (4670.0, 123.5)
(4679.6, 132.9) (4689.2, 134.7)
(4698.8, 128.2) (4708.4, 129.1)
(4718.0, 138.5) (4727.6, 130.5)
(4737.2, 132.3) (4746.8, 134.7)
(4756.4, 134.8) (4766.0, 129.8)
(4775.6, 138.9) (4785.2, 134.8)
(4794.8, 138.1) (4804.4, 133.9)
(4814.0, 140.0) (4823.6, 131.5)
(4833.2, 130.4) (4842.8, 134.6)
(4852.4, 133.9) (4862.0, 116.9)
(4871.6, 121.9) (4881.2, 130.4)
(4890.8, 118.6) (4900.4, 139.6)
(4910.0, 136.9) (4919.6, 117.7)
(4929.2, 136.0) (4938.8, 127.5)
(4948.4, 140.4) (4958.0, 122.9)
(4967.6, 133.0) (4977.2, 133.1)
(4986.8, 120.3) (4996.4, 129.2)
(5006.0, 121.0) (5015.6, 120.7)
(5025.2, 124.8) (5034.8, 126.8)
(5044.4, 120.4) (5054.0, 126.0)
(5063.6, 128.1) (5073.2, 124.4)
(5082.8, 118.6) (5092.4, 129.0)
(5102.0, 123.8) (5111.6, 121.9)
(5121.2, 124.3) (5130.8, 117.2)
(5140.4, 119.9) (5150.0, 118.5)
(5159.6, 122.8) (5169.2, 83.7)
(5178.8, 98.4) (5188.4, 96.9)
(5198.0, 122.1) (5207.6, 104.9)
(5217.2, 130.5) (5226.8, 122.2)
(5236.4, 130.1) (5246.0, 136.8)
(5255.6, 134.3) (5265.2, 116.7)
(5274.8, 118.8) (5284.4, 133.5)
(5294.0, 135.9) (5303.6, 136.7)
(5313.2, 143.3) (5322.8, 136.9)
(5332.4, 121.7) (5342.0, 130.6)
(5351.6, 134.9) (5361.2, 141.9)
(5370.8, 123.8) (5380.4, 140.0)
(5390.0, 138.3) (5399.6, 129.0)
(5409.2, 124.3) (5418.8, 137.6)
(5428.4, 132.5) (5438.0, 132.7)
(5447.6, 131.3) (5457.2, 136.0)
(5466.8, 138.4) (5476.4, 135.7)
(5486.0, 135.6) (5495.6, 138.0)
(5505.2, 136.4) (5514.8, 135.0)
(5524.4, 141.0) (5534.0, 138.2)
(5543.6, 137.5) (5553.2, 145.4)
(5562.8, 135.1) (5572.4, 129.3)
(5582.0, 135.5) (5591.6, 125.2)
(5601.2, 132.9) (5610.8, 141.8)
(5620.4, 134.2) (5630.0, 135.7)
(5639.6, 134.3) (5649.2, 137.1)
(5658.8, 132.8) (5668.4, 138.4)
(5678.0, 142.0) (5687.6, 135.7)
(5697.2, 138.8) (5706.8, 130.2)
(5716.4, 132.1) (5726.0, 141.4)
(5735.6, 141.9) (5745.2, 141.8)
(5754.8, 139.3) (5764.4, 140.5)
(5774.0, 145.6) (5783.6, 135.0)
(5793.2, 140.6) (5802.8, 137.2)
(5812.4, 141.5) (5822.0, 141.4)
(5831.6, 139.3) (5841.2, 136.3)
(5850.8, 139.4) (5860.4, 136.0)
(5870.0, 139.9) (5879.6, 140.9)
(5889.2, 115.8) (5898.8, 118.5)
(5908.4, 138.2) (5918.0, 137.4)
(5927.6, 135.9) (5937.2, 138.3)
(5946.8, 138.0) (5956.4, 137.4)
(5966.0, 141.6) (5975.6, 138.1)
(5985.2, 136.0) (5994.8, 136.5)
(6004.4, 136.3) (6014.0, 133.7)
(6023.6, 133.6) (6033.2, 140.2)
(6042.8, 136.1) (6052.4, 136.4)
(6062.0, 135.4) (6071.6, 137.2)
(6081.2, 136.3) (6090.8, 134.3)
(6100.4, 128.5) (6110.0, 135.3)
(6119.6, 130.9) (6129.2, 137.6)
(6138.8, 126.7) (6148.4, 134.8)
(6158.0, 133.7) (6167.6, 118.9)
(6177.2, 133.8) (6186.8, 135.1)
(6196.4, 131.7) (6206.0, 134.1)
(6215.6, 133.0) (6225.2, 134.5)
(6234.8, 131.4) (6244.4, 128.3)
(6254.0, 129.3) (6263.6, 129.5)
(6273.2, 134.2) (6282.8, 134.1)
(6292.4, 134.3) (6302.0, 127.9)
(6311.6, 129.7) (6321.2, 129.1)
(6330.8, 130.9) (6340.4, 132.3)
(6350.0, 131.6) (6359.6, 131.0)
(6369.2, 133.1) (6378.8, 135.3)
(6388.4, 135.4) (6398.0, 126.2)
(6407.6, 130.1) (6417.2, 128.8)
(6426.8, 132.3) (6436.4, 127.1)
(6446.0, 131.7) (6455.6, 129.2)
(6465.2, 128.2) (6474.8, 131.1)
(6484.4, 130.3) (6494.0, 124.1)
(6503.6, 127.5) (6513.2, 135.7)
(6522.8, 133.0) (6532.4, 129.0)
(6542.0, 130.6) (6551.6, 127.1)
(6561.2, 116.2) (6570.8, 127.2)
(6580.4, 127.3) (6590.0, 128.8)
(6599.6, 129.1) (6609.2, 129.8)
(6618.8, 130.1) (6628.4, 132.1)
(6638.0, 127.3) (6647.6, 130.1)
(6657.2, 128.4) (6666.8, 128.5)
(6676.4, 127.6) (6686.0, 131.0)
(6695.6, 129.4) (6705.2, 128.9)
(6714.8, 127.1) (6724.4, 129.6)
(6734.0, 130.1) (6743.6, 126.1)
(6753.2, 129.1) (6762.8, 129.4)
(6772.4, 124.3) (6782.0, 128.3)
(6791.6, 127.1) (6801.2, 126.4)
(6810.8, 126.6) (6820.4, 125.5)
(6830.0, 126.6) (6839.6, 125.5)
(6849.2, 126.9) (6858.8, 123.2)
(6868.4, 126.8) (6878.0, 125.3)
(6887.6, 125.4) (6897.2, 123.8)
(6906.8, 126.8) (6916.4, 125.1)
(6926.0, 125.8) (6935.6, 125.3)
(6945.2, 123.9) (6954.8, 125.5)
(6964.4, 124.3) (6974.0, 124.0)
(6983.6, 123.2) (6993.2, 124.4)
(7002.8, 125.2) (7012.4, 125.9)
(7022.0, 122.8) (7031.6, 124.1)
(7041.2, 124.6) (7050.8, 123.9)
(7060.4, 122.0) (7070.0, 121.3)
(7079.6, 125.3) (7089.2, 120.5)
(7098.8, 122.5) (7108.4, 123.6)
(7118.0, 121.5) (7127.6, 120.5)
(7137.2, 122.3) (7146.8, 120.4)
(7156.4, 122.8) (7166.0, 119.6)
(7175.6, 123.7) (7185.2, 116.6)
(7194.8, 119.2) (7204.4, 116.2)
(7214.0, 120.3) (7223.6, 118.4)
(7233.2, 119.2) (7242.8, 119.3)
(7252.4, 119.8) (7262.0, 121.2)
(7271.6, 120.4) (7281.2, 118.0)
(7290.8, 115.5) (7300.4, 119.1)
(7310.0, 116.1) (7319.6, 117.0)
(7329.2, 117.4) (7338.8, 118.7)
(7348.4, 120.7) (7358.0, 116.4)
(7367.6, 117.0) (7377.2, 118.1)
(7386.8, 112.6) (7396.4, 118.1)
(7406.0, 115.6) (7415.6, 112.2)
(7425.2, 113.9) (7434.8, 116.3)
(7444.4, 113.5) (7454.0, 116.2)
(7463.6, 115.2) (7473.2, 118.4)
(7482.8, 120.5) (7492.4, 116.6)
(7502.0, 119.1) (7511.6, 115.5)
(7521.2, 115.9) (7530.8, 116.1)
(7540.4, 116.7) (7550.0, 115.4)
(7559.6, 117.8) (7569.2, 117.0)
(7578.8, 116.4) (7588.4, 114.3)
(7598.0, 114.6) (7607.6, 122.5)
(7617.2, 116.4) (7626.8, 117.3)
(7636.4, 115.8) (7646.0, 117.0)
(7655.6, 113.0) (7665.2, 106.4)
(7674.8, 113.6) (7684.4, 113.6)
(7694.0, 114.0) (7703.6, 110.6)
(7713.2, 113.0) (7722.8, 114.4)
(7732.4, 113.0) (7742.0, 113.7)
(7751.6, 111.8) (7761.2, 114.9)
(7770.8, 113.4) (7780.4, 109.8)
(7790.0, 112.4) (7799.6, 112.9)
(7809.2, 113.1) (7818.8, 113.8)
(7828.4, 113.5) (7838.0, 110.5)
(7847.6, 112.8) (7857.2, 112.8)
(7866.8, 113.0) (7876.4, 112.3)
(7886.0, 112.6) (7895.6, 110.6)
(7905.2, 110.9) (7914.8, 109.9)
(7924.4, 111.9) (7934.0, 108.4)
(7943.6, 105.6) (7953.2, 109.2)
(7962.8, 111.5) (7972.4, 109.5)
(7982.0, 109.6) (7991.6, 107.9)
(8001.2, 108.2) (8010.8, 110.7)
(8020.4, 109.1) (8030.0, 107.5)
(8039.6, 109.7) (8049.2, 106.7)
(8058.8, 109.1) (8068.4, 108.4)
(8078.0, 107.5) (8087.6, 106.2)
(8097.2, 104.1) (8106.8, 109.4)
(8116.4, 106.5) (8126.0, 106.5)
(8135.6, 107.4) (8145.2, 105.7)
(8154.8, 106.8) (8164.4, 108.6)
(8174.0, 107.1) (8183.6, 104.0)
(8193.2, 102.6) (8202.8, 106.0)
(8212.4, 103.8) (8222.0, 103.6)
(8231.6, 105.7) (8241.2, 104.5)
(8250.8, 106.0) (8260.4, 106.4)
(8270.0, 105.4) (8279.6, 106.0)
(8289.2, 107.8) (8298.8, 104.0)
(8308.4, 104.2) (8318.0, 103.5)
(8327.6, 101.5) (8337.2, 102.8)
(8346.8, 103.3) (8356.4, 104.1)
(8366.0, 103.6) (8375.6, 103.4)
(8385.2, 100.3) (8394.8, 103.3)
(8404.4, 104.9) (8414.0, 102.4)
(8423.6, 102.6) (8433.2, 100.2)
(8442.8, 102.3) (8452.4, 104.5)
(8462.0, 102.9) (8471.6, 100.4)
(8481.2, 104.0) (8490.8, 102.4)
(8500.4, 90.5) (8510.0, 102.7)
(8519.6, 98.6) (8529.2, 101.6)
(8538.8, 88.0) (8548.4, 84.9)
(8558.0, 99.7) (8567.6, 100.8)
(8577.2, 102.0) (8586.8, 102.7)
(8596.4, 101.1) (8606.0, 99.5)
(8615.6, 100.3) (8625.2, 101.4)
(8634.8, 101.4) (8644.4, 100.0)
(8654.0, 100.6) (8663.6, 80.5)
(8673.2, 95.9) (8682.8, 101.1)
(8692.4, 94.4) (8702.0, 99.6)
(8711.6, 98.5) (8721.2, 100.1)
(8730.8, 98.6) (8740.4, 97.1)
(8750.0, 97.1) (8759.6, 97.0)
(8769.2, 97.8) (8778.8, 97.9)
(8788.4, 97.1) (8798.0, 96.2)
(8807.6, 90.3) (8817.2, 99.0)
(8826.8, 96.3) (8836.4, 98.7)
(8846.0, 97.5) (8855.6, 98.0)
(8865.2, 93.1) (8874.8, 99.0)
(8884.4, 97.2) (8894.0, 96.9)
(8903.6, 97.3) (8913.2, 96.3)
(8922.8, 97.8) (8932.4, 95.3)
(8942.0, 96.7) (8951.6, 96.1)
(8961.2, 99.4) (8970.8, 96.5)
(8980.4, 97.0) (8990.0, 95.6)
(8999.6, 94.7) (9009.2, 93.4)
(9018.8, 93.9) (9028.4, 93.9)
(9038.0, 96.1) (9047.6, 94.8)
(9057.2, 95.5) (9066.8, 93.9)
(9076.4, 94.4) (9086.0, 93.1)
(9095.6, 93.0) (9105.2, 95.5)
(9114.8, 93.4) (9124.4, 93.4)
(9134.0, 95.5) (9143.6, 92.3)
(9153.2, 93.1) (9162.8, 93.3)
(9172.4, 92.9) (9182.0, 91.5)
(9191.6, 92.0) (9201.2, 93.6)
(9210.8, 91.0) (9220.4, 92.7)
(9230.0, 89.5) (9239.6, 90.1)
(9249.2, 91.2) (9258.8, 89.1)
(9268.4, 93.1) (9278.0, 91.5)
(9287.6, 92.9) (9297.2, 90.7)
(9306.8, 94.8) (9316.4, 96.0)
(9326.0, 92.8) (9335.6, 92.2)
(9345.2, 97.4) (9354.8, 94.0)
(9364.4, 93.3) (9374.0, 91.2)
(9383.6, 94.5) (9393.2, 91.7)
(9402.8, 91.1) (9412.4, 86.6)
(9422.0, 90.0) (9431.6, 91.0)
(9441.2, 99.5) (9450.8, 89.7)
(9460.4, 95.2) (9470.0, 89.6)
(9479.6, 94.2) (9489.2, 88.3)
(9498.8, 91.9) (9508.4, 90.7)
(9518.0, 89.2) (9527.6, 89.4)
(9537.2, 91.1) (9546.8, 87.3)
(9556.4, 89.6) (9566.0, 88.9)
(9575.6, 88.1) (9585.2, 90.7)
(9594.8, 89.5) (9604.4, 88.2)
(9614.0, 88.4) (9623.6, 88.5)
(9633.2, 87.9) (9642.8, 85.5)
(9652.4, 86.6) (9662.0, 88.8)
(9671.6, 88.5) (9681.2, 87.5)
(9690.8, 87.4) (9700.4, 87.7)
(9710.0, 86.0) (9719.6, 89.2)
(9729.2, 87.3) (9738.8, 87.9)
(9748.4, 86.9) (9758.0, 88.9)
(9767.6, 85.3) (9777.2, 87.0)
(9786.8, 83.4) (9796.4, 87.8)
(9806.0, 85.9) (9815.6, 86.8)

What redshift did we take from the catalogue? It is 0.000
